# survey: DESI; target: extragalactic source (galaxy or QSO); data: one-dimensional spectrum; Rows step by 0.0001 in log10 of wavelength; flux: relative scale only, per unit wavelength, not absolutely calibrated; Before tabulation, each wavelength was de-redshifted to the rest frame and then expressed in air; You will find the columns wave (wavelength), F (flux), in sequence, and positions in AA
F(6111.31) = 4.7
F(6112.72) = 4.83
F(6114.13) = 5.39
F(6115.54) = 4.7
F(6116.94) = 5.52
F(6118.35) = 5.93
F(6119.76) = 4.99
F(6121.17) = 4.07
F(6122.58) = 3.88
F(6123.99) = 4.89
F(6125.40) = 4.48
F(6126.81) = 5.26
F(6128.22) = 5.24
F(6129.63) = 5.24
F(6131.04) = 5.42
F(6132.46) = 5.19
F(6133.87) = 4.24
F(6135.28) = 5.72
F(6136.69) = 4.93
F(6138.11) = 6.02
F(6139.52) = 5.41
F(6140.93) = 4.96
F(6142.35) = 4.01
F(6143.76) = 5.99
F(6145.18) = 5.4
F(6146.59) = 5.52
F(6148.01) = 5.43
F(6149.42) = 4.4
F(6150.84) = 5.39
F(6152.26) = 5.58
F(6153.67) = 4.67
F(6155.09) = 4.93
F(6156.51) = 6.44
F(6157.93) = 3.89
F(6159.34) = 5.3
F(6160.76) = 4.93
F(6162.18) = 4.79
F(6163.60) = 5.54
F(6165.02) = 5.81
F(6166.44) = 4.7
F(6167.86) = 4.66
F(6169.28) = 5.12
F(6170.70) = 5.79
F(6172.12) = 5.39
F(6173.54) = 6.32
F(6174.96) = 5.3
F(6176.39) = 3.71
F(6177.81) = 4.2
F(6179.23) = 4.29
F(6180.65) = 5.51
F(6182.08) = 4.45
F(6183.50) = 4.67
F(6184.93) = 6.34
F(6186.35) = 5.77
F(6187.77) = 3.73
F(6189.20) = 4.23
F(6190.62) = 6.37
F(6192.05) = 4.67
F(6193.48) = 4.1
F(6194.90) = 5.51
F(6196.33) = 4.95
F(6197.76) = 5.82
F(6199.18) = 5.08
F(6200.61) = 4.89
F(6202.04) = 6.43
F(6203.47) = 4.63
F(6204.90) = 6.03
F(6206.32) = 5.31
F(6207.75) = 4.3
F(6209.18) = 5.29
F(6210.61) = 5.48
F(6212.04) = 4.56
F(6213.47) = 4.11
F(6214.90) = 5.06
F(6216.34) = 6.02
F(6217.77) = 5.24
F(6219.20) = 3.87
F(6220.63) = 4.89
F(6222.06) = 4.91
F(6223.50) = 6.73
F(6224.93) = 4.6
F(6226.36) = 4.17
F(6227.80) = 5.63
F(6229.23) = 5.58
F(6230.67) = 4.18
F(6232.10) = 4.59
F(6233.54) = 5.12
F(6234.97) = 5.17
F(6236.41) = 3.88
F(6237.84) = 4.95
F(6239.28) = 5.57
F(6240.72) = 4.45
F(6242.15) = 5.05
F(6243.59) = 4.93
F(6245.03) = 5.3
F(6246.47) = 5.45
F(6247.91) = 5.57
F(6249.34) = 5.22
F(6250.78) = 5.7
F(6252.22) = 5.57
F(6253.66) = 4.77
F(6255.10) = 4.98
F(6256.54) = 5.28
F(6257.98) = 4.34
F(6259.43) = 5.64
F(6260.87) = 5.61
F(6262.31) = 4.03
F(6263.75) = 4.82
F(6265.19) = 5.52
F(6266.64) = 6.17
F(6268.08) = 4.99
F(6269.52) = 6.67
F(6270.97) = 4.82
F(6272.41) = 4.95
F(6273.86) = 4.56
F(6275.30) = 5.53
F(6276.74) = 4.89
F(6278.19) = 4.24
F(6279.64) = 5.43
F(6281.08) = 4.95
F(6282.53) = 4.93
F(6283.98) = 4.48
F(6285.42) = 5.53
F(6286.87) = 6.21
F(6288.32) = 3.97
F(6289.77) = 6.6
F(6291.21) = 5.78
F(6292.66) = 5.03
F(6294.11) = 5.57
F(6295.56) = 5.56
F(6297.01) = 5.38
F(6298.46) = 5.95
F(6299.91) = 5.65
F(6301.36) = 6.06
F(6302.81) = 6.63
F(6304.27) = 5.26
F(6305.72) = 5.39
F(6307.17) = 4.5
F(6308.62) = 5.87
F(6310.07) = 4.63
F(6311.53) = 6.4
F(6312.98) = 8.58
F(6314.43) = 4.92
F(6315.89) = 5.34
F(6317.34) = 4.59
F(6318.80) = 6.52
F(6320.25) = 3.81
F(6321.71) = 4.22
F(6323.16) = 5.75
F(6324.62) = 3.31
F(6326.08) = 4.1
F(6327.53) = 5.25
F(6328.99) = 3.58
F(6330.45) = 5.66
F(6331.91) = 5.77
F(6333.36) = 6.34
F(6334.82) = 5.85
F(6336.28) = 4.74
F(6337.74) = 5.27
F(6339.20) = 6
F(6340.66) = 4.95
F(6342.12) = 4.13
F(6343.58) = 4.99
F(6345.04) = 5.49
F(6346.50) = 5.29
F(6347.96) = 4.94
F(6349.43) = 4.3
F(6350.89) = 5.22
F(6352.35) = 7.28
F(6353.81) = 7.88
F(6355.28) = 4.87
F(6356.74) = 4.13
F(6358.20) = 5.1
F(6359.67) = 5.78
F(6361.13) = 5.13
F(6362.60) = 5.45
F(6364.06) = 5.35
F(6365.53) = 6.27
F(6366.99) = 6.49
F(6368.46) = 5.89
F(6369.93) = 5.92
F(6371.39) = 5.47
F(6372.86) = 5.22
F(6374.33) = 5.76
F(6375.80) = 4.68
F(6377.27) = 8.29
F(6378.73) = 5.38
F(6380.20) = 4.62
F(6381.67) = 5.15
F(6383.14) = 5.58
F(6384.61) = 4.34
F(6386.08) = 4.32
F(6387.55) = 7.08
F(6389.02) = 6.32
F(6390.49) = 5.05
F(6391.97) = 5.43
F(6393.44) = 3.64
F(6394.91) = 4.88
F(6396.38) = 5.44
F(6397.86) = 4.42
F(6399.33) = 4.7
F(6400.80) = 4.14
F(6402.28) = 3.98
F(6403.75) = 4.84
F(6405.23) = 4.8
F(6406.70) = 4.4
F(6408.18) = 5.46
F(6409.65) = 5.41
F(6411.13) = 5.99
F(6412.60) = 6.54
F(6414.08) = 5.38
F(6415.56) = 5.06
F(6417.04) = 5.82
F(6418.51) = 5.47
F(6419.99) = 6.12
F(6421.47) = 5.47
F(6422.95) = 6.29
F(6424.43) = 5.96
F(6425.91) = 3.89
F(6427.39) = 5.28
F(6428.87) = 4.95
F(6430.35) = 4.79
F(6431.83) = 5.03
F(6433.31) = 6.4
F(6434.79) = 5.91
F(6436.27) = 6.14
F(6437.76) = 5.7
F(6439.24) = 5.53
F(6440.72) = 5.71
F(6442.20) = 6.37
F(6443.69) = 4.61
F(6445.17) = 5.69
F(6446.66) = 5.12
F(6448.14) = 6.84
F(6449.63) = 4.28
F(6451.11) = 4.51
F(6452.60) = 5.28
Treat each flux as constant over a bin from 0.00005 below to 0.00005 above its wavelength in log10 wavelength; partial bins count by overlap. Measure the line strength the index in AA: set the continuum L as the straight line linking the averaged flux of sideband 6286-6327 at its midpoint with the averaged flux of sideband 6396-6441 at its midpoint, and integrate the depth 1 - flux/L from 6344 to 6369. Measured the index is -0.9 AA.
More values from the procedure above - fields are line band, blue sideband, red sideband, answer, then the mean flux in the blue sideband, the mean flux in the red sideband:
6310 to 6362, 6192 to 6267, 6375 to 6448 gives -0.5 AA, 5.09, 5.35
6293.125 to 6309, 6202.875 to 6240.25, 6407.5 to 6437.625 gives -1.2 AA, 4.99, 5.57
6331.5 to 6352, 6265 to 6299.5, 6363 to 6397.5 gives 0.6 AA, 5.32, 5.49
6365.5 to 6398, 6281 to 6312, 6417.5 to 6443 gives 0.5 AA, 5.47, 5.59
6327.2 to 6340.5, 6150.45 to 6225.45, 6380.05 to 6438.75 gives -0.4 AA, 5.1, 5.26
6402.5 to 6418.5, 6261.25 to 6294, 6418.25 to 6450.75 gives 0.4 AA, 5.2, 5.51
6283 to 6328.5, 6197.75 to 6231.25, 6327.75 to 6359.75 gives -0.9 AA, 5.11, 5.33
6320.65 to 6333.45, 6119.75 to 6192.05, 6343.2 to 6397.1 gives 1.4 AA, 5.07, 5.47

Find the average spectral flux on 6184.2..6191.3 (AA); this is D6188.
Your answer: 5.28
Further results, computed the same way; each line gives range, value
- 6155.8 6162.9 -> 5.07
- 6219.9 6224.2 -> 5.5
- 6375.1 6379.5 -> 6.12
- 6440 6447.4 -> 5.5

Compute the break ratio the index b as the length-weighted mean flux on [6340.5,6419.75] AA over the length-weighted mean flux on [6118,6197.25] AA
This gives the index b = 1.05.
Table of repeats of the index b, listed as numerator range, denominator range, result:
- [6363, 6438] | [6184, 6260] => 1.06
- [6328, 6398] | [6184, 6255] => 1.06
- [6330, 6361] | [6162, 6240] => 1.07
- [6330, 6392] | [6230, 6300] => 1.07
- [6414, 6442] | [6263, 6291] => 1.06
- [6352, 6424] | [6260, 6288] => 1.05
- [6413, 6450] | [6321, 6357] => 1.07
